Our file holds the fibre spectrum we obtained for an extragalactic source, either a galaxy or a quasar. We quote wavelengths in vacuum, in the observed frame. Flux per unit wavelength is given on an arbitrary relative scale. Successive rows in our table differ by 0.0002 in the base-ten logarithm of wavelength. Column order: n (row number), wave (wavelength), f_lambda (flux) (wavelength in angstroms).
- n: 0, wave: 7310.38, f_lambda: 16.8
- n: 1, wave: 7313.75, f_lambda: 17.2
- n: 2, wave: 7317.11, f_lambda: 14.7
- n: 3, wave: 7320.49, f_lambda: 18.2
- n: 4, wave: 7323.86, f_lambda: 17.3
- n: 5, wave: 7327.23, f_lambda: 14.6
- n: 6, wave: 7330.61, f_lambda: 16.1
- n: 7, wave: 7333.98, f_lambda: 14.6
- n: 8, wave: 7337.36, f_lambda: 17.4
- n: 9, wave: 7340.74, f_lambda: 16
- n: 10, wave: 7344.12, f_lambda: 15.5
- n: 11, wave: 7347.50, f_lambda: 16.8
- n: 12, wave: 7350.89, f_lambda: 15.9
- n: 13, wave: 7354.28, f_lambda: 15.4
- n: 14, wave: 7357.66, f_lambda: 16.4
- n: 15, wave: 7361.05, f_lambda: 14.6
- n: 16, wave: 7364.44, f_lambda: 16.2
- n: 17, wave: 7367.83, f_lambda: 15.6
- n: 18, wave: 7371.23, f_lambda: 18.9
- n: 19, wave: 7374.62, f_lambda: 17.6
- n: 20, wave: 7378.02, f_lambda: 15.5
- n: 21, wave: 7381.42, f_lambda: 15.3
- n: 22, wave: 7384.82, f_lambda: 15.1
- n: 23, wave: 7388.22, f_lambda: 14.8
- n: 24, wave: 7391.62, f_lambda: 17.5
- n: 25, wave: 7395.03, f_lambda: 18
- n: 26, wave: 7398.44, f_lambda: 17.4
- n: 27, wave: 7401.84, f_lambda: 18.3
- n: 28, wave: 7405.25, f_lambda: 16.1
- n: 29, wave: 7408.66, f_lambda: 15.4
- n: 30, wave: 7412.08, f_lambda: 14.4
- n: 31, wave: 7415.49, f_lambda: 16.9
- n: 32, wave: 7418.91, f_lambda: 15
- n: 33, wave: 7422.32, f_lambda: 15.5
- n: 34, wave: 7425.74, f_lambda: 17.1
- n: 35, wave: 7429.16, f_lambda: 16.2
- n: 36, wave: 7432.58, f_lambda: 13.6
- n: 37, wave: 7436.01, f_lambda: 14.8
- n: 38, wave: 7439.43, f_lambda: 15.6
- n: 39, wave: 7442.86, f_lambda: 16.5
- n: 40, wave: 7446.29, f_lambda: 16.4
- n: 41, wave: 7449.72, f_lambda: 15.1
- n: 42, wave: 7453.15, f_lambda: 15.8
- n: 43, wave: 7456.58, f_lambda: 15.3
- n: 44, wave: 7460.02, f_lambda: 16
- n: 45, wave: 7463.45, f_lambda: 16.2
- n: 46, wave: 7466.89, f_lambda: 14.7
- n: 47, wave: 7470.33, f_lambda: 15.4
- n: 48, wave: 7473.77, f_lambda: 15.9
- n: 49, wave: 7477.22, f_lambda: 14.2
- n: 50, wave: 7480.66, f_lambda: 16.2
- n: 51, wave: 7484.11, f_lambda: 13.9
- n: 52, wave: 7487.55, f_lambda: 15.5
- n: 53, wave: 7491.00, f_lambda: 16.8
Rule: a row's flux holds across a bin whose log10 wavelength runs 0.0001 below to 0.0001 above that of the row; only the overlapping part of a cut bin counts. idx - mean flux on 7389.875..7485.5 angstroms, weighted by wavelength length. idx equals 15.8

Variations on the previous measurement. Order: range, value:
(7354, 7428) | 16.2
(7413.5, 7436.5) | 15.6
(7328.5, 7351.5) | 16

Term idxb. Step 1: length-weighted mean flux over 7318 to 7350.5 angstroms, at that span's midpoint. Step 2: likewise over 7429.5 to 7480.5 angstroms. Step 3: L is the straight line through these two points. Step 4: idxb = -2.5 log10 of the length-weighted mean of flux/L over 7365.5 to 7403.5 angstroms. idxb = -0.05 mag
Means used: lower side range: 16.2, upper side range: 15.4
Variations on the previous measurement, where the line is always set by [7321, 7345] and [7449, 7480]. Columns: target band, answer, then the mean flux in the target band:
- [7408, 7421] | 0.02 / 15.4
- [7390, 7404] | -0.13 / 17.7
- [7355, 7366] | 0.02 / 15.7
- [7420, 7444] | 0.00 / 15.6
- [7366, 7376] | -0.10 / 17.3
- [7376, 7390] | 0.04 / 15.2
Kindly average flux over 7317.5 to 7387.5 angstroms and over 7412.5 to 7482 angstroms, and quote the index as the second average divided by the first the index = 0.97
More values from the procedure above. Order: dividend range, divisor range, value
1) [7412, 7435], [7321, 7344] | 0.97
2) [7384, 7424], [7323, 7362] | 1.02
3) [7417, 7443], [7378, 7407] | 0.94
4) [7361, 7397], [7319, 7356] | 1.01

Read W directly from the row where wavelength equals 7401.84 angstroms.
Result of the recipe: 18.3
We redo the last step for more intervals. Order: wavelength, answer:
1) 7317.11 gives 14.7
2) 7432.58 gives 13.6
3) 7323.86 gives 17.3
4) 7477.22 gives 14.2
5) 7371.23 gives 18.9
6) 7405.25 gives 16.1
